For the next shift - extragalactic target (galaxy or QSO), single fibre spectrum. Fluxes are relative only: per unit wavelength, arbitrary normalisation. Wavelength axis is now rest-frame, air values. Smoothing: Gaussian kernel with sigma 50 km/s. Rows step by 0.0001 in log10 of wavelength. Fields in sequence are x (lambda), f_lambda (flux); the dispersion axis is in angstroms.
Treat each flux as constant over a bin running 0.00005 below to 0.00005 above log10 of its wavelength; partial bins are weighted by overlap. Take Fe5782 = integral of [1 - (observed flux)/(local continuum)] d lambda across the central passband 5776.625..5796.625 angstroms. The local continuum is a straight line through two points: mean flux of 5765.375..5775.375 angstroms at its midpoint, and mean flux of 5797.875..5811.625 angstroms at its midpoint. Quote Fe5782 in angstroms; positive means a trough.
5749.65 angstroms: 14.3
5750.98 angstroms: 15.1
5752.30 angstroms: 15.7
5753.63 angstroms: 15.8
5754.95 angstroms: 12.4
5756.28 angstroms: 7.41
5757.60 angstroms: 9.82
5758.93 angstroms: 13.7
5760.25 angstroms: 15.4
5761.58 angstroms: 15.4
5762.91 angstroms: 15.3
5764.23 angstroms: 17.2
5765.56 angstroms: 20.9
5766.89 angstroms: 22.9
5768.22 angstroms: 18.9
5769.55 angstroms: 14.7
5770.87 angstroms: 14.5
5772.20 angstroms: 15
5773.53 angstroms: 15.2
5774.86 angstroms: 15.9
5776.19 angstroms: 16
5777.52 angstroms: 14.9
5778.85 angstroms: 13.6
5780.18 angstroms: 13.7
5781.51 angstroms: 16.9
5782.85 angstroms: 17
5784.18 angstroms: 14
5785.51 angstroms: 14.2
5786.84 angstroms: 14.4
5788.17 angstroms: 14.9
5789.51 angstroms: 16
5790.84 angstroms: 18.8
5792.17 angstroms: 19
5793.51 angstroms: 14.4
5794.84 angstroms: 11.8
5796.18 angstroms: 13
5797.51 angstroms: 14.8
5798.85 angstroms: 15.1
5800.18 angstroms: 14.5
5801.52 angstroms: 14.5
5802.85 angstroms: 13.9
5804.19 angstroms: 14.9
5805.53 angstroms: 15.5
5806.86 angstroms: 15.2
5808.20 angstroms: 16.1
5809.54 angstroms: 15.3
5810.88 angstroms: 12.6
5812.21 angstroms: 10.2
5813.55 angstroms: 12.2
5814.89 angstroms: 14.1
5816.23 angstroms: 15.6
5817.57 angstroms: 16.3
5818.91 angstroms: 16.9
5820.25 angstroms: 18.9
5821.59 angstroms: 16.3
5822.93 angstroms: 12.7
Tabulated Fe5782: 1.0 angstroms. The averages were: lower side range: 17.1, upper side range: 14.7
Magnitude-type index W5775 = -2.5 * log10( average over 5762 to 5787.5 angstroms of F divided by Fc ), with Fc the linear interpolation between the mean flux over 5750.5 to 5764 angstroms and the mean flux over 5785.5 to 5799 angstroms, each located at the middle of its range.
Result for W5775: -0.118 mag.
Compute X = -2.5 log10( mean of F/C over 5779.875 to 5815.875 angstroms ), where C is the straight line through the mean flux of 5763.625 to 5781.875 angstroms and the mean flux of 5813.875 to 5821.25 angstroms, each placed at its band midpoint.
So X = 0.11 mag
